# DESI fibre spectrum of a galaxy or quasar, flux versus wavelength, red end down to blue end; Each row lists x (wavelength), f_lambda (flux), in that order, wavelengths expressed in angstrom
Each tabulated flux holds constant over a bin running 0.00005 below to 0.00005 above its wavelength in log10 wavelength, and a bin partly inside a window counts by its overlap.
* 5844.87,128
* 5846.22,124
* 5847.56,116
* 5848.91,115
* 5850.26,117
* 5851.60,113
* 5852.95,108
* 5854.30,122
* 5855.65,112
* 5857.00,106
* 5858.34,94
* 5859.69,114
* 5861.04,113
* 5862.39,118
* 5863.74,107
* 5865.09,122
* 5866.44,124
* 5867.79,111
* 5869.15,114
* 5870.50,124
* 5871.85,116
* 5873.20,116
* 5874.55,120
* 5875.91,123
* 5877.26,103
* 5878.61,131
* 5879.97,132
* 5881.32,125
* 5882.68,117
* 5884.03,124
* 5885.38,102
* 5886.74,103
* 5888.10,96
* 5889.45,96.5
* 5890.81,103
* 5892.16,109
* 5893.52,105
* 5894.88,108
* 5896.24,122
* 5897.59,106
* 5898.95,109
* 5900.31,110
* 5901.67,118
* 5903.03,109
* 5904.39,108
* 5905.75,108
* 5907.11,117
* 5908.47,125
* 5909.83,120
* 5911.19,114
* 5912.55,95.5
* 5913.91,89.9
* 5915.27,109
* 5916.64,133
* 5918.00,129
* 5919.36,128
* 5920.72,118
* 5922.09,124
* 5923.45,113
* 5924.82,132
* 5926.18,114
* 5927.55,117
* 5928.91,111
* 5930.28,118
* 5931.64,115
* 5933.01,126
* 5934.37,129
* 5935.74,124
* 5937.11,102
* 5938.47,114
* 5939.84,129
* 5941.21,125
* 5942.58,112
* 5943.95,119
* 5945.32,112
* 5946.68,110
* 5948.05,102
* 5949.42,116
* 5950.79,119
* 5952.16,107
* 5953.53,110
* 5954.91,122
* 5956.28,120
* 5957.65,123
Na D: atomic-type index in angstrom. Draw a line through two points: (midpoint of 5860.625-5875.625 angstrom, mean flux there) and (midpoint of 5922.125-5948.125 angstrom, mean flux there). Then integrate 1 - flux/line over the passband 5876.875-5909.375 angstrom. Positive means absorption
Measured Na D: 1.4 angstrom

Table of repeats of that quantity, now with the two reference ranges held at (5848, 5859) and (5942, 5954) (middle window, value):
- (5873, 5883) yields -0.90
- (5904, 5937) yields -1.63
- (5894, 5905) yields 0.03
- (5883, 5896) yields 0.62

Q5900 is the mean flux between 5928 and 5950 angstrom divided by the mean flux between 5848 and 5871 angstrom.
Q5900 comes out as 1.03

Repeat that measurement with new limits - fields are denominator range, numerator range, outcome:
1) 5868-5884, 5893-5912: 0.94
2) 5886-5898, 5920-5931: 1.12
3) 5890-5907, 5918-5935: 1.10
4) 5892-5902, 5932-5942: 1.09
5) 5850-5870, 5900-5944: 1.03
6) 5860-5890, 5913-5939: 1.02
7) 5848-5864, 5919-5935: 1.08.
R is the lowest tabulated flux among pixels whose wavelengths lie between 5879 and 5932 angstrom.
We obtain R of 89.9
